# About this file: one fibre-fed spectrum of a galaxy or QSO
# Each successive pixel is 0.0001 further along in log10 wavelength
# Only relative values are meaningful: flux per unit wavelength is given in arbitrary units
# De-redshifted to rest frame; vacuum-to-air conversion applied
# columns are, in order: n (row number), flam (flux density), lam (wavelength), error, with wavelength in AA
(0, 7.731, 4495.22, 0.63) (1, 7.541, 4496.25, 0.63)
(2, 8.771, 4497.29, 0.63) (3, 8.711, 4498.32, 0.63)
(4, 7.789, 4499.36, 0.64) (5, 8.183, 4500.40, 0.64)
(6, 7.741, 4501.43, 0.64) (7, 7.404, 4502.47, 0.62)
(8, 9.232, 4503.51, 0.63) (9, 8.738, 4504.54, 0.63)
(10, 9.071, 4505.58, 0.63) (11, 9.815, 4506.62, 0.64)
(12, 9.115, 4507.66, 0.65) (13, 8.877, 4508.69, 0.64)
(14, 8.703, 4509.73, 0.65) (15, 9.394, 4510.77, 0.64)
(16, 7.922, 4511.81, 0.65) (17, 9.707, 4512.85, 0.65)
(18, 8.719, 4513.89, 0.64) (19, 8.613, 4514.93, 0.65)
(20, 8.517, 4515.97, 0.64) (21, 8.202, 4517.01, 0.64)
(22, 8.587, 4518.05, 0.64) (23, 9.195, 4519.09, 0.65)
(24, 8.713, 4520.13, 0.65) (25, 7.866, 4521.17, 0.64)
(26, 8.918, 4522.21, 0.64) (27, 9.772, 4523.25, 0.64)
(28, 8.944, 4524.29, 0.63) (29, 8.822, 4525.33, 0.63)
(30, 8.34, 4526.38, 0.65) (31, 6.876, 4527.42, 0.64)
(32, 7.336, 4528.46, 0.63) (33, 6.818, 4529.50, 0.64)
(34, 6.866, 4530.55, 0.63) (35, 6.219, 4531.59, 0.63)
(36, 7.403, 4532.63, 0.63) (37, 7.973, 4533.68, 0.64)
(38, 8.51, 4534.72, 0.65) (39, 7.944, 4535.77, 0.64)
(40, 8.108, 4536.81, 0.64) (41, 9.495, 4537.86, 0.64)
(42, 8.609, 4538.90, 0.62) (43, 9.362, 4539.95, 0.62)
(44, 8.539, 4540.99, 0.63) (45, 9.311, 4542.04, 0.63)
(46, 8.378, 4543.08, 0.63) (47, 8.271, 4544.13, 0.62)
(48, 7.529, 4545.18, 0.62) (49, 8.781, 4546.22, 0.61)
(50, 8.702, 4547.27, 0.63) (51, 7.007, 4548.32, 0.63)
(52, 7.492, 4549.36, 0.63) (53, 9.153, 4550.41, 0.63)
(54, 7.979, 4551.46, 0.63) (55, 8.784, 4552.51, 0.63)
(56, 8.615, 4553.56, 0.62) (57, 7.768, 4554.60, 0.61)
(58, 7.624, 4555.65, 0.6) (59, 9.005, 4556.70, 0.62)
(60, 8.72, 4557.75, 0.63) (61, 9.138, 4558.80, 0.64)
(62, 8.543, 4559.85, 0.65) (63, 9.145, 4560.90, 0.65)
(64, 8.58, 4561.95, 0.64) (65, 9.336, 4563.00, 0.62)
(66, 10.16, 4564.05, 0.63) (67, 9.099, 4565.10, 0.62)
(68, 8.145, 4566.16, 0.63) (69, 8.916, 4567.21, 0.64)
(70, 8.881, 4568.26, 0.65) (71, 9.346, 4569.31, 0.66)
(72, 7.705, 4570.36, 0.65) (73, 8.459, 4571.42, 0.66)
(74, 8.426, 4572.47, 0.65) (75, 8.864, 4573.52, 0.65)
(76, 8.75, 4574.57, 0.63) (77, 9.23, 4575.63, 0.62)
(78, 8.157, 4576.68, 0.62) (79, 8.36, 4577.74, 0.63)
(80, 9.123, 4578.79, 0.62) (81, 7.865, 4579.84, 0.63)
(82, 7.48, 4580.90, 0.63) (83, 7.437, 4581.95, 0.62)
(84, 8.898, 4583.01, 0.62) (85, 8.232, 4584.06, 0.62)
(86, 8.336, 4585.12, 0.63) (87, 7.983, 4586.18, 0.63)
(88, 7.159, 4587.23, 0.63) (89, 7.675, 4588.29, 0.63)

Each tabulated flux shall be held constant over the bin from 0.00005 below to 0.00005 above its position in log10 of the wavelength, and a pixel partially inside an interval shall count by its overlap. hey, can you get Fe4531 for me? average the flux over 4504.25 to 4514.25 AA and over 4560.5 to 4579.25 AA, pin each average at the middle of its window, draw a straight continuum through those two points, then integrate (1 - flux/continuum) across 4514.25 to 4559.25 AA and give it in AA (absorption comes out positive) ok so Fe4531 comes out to 3.1 AA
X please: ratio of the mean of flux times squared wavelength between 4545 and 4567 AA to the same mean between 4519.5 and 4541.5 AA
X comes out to 1.06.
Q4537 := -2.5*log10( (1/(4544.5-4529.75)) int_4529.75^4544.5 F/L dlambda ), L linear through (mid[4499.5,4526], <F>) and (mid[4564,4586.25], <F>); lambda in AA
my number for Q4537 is 0.060 mag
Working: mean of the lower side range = 8.73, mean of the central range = 8.18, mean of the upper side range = 8.51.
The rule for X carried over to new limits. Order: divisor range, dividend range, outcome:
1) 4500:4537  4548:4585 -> 1.04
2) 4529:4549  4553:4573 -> 1.09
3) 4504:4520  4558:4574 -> 1.02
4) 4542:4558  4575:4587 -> 1.01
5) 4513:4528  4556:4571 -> 1.05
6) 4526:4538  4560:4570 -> 1.21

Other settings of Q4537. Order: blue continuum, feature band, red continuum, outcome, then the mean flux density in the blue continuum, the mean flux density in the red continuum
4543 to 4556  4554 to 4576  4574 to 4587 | -0.07 mag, 8.16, 8.3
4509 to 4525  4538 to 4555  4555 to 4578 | 0.04 mag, 8.79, 8.75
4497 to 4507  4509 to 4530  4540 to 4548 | 0.00 mag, 8.52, 8.51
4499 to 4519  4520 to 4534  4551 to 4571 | 0.10 mag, 8.67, 8.71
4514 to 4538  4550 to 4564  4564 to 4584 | -0.04 mag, 8.16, 8.55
